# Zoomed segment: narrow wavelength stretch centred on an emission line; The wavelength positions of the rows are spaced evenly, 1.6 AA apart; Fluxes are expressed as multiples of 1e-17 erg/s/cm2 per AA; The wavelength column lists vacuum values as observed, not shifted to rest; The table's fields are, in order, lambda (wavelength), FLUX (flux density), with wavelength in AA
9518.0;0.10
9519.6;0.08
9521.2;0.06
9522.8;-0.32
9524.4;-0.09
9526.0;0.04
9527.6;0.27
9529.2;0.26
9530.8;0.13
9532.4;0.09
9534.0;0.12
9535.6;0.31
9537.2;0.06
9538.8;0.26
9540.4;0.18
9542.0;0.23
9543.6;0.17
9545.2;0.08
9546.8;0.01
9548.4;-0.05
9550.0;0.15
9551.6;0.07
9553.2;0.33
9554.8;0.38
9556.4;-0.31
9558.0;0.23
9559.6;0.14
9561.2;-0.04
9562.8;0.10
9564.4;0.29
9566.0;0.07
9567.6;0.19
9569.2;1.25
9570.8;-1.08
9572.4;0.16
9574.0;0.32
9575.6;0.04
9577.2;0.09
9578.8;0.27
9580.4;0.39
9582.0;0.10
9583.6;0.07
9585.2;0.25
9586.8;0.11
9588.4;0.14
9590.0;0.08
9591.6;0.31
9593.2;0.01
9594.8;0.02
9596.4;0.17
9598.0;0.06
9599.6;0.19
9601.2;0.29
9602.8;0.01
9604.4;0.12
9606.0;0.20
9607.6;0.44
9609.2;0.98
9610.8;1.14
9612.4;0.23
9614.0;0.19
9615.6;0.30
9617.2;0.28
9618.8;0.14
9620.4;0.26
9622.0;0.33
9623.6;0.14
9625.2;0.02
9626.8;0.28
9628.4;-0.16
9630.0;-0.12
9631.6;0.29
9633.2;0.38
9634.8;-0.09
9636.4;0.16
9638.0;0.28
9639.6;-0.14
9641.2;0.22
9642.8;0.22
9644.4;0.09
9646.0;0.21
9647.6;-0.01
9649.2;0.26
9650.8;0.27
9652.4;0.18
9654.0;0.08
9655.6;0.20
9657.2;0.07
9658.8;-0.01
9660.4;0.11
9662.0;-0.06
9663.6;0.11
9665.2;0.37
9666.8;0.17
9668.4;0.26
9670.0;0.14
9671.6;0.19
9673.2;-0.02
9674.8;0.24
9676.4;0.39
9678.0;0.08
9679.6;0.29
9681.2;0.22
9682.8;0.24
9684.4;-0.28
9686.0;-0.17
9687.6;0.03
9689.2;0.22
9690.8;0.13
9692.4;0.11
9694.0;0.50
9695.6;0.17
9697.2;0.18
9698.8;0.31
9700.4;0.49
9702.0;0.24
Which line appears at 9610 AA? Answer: H-gamma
